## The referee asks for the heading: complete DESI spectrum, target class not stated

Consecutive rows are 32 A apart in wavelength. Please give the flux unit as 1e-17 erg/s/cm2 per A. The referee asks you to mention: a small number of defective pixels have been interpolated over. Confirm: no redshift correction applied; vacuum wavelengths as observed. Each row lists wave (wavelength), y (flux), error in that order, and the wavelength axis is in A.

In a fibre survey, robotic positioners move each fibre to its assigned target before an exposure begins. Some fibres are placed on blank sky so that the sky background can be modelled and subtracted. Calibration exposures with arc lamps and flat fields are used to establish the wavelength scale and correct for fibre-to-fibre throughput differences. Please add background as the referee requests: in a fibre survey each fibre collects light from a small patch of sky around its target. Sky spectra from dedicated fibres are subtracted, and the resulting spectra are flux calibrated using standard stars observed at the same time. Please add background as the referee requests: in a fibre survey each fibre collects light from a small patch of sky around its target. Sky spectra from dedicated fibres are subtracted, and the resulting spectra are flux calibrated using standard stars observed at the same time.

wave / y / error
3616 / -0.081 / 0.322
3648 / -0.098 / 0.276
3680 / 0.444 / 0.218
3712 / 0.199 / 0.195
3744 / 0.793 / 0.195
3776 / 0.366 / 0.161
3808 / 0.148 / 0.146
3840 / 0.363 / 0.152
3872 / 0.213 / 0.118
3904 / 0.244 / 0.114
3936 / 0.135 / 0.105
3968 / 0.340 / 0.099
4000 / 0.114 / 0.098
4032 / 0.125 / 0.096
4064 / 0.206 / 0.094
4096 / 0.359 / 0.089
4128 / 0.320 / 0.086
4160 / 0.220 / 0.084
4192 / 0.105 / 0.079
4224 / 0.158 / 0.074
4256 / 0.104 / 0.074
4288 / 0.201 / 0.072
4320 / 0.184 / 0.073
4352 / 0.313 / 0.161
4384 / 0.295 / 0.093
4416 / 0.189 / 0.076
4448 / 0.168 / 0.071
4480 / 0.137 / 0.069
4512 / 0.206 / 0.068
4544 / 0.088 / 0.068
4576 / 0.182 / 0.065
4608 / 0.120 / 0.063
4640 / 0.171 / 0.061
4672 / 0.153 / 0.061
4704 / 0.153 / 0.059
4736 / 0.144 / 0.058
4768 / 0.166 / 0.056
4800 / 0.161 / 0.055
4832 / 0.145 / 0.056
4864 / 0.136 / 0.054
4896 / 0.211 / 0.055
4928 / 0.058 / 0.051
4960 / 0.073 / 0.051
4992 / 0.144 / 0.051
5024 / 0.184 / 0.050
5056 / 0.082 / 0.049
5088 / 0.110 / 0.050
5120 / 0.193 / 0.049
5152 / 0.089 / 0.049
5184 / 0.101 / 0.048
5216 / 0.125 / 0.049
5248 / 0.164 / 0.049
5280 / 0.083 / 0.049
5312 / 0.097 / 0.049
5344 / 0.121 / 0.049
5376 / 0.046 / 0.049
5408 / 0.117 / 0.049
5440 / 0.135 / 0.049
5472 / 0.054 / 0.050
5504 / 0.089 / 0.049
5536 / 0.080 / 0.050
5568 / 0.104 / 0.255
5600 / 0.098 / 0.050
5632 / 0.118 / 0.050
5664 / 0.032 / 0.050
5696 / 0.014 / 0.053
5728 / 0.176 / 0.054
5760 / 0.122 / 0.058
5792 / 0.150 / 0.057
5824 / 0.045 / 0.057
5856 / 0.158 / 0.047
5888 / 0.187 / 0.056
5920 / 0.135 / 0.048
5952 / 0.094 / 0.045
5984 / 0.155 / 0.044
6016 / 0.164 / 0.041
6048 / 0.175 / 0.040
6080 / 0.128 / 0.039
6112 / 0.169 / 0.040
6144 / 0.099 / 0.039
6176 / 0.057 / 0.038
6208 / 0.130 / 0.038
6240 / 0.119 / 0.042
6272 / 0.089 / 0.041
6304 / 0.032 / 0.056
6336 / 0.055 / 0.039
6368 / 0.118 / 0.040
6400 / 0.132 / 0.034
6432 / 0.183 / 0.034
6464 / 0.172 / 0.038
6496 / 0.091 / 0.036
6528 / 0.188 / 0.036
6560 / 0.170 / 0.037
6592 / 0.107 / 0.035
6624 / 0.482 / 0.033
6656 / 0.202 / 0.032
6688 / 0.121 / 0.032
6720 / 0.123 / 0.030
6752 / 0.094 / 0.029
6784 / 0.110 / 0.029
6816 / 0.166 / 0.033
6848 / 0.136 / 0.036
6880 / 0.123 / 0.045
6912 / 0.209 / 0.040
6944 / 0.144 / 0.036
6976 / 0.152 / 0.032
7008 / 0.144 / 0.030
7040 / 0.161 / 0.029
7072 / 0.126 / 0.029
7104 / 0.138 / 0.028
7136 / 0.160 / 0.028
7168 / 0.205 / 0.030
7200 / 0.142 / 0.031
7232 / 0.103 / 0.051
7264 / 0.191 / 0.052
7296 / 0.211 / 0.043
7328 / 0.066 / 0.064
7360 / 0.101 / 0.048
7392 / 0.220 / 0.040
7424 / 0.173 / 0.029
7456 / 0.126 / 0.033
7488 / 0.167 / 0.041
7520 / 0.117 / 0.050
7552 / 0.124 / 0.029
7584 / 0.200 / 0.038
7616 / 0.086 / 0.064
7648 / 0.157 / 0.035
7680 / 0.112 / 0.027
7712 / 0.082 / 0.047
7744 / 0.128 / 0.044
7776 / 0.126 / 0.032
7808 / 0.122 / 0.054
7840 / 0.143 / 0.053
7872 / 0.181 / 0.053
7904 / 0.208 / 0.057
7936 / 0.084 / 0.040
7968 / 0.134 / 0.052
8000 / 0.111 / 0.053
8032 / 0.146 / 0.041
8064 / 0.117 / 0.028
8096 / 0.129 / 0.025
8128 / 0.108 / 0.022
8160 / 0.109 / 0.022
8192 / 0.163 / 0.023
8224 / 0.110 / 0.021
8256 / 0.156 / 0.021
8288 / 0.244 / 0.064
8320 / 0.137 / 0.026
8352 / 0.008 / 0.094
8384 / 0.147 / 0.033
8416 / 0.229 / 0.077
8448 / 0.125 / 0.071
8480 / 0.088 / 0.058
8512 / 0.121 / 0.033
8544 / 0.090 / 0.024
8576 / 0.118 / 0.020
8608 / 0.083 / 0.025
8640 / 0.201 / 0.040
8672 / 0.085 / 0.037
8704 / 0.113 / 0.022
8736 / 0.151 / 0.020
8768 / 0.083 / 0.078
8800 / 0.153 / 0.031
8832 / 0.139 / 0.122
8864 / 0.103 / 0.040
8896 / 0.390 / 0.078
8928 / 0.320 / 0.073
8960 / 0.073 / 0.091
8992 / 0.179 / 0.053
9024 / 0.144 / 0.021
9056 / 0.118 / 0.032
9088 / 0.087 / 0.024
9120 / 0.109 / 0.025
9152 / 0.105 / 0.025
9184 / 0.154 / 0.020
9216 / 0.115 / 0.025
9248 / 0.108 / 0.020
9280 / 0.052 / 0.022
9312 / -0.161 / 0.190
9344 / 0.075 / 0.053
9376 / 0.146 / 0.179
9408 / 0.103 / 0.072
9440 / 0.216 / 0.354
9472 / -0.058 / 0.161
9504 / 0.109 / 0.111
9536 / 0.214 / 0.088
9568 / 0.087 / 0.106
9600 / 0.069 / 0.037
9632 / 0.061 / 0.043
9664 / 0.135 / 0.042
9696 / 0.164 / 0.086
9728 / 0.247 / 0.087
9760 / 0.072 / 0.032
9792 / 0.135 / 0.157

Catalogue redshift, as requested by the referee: 0.78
